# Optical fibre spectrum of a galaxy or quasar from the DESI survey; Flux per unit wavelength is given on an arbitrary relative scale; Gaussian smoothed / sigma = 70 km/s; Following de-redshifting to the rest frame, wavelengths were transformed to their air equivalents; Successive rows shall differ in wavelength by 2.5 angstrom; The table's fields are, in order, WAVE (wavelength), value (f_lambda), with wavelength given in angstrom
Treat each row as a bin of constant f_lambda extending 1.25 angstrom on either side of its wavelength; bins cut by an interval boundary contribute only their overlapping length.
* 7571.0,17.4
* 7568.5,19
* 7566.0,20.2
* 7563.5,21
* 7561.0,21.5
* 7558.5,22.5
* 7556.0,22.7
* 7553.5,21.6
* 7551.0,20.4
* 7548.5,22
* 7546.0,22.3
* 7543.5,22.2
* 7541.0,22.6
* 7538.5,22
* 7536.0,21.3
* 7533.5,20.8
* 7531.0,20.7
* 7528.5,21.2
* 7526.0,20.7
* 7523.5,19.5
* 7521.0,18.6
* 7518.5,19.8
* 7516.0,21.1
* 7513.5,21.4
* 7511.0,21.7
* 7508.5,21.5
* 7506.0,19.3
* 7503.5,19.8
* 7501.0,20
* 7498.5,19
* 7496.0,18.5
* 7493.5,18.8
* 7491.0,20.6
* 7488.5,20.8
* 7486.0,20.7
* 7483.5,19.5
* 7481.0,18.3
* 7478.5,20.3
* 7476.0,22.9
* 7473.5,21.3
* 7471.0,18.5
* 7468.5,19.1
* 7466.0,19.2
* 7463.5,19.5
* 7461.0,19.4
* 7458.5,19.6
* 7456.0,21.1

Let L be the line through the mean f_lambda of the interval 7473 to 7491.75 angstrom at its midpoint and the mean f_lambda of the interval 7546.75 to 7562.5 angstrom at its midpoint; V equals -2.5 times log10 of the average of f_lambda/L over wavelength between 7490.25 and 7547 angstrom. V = 0.03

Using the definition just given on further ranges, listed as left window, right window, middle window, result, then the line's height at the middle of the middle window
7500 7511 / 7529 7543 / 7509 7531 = 0.02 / 20.9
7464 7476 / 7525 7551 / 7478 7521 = 0.03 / 20.6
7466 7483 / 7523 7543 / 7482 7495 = 0.01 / 20.3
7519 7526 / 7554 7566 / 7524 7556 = -0.05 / 20.5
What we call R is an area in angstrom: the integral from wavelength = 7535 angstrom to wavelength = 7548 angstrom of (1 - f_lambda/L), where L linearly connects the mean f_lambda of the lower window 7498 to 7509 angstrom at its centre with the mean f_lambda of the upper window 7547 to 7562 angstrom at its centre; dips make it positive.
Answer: -0.5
